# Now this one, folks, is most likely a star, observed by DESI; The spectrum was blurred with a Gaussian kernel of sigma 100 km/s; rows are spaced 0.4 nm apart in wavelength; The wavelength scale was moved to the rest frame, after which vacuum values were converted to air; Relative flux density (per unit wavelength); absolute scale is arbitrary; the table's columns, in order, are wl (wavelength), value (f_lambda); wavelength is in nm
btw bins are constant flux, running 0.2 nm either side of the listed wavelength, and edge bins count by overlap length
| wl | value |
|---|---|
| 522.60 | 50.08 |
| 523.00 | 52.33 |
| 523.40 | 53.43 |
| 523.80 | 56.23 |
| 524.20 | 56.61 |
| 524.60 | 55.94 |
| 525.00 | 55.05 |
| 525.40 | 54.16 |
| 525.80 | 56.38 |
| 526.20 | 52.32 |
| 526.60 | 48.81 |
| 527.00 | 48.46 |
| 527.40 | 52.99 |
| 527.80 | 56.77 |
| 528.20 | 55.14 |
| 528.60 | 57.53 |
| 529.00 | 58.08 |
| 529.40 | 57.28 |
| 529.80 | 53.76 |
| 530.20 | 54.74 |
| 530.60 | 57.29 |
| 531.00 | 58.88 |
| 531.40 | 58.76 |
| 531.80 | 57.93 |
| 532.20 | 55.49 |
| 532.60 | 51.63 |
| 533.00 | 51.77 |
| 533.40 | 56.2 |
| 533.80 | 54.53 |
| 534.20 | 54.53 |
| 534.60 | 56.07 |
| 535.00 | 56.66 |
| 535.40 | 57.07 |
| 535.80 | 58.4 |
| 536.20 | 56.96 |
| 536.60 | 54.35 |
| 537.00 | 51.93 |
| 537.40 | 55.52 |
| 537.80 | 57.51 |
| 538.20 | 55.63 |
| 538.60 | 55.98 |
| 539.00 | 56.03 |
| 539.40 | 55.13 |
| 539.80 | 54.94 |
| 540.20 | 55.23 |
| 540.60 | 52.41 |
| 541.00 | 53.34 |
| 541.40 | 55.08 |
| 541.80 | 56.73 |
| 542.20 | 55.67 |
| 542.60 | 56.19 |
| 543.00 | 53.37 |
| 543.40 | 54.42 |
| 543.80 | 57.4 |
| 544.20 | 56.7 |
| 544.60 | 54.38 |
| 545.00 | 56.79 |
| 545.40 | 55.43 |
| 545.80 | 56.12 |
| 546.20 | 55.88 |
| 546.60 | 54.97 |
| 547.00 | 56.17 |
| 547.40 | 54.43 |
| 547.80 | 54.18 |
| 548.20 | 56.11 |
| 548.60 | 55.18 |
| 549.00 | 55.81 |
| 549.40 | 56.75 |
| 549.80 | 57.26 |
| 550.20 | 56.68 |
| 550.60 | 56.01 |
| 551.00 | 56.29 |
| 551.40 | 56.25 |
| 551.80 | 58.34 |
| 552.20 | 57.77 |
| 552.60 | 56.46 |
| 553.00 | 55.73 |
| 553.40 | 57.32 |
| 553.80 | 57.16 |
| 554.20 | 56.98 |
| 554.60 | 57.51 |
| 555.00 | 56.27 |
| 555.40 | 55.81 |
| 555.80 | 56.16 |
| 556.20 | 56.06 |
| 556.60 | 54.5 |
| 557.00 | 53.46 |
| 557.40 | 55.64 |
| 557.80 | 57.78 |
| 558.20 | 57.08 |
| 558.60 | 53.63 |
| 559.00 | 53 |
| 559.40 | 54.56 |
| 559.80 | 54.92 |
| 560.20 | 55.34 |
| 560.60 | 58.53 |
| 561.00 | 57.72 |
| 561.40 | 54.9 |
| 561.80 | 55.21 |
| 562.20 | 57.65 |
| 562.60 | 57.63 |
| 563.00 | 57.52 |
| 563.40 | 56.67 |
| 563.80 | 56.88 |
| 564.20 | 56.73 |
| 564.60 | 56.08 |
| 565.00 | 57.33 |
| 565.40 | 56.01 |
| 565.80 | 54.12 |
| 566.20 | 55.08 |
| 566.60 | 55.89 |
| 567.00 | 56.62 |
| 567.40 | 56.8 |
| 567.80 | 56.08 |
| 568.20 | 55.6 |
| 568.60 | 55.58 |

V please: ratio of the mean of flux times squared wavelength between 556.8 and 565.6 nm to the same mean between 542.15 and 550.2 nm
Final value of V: 1.1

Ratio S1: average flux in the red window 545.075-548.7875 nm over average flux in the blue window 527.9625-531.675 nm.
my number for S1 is 0.98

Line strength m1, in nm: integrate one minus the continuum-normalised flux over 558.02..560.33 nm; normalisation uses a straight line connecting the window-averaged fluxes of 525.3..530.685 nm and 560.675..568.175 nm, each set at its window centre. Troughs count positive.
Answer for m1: 0.06 nm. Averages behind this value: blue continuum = 54.5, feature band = 54.7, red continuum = 56.4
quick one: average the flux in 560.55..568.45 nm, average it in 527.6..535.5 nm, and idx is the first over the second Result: 1.0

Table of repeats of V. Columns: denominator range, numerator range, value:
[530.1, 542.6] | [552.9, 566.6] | 1.10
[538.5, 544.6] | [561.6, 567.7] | 1.11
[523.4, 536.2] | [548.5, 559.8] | 1.11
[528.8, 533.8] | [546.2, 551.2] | 1.06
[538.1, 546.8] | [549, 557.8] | 1.06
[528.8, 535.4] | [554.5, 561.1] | 1.10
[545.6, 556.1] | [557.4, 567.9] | 1.04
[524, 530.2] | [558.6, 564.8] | 1.17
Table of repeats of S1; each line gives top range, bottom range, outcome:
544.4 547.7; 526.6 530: 1.02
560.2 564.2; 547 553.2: 1.01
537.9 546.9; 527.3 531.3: 0.98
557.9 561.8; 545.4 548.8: 1.00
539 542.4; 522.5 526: 1.01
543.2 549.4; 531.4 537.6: 1.00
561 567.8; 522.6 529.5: 1.04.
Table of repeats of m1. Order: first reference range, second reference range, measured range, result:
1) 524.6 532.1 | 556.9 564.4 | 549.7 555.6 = -0.096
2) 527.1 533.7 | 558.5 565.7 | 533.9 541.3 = 0.057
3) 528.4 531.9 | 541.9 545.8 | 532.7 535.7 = 0.076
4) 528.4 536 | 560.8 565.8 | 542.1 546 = 0.046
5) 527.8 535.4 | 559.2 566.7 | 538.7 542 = 0.067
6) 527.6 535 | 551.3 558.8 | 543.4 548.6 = 0.048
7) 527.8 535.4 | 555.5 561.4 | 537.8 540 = 0.005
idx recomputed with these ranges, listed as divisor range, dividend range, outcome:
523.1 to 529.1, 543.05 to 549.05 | 1.02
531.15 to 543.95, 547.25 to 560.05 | 1.01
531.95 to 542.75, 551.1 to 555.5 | 1.03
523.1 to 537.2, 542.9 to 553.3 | 1.01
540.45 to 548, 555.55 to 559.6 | 1.00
